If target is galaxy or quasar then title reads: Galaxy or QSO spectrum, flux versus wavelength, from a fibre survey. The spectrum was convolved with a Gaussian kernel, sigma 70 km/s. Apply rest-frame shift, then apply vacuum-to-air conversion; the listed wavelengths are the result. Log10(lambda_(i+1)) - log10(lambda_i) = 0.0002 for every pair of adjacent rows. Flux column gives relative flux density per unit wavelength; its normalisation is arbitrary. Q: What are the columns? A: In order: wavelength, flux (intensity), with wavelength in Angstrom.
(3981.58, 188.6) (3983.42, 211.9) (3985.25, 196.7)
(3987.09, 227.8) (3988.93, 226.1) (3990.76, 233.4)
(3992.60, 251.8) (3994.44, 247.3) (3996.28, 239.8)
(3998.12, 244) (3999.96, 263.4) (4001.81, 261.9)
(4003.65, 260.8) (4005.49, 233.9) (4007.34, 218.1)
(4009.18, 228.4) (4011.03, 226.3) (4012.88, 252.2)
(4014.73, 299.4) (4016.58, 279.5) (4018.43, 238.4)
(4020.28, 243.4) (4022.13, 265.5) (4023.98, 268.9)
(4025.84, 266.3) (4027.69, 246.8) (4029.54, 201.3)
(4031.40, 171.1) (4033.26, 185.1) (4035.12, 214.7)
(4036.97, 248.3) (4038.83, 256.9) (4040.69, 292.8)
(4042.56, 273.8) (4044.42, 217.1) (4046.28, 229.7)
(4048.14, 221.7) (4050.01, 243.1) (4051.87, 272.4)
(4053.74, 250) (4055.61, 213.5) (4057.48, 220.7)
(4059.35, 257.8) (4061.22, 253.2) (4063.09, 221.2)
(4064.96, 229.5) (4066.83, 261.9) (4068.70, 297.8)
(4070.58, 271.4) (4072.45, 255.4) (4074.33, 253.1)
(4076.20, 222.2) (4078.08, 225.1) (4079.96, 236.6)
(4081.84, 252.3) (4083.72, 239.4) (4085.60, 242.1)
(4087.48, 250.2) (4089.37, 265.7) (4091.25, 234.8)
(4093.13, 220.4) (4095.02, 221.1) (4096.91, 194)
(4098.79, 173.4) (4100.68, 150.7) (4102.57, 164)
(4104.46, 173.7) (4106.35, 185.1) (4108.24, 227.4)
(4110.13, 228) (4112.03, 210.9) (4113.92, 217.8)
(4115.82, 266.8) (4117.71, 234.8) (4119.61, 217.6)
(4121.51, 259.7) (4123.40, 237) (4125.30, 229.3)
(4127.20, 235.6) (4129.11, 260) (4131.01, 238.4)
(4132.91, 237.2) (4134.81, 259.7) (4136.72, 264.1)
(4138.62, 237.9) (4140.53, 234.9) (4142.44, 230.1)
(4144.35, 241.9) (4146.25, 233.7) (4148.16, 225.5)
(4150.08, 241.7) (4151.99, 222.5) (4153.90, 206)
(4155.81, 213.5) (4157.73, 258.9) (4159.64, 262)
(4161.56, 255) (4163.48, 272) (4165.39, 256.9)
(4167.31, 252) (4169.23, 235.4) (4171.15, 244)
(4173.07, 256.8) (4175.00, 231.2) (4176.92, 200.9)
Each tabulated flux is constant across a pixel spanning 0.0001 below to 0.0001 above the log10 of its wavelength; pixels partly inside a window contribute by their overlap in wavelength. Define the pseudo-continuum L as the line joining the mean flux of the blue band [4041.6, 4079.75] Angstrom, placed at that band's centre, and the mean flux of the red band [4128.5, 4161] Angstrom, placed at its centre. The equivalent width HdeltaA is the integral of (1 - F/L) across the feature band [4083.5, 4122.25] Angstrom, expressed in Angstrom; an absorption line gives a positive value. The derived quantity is 3.9 Angstrom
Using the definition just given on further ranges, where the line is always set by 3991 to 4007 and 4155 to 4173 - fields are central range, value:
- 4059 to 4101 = 2.11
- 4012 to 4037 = 0.76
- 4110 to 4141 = 1.28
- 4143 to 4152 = 0.59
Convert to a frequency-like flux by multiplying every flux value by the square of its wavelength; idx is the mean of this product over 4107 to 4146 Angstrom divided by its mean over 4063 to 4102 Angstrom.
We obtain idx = 1.04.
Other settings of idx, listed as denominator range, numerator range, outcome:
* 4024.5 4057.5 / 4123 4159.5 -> 1.06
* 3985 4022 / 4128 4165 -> 1.06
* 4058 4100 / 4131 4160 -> 1.03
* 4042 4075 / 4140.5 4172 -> 1.02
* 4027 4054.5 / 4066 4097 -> 1.06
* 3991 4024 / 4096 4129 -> 0.90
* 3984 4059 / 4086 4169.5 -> 1.01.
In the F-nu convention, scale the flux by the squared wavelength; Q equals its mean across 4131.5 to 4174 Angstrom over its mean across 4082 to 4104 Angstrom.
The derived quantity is 1.17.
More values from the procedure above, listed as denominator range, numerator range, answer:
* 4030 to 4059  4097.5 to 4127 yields 0.94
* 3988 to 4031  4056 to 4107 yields 0.96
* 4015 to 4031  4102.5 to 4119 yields 0.89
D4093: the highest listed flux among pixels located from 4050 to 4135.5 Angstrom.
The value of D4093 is 297.8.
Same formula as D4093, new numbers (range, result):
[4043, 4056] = 272.4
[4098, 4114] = 228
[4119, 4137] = 264.1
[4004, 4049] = 299.4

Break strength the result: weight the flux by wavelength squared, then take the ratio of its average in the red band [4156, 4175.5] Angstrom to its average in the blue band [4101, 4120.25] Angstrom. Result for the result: 1.23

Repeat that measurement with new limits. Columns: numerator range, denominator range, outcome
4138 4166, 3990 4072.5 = 1.04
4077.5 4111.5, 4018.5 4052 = 0.93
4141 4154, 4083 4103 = 1.10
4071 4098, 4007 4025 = 0.97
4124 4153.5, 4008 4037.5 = 1.06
